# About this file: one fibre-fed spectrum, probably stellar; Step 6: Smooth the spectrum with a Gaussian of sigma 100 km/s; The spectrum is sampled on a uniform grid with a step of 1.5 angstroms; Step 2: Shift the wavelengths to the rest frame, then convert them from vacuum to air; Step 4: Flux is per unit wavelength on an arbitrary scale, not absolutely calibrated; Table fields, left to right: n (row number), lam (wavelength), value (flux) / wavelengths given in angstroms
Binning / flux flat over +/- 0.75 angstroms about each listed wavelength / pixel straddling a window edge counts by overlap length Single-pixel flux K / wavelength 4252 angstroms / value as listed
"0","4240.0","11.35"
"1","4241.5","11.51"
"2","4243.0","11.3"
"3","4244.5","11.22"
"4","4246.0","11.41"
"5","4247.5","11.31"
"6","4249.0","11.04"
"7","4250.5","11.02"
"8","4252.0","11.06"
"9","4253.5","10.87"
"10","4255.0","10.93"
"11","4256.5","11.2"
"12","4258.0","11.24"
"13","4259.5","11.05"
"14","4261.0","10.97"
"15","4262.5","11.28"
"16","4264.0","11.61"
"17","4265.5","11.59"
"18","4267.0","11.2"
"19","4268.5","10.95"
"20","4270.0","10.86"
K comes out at 11.06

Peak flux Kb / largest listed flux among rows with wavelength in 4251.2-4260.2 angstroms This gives 11.24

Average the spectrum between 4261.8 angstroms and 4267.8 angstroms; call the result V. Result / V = 11.4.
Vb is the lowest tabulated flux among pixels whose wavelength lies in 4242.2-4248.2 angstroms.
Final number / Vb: 11.22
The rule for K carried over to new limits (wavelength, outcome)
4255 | 10.93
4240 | 11.35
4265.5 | 11.59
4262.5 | 11.28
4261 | 10.97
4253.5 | 10.87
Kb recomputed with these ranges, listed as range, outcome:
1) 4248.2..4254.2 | 11.06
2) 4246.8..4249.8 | 11.31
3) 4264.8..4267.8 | 11.59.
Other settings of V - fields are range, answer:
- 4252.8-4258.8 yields 11.1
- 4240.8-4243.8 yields 11.4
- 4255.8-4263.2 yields 11.1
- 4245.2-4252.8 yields 11.2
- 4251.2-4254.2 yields 11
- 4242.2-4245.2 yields 11.3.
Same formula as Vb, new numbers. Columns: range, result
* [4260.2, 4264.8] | 10.97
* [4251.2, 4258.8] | 10.87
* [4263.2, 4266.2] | 11.59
